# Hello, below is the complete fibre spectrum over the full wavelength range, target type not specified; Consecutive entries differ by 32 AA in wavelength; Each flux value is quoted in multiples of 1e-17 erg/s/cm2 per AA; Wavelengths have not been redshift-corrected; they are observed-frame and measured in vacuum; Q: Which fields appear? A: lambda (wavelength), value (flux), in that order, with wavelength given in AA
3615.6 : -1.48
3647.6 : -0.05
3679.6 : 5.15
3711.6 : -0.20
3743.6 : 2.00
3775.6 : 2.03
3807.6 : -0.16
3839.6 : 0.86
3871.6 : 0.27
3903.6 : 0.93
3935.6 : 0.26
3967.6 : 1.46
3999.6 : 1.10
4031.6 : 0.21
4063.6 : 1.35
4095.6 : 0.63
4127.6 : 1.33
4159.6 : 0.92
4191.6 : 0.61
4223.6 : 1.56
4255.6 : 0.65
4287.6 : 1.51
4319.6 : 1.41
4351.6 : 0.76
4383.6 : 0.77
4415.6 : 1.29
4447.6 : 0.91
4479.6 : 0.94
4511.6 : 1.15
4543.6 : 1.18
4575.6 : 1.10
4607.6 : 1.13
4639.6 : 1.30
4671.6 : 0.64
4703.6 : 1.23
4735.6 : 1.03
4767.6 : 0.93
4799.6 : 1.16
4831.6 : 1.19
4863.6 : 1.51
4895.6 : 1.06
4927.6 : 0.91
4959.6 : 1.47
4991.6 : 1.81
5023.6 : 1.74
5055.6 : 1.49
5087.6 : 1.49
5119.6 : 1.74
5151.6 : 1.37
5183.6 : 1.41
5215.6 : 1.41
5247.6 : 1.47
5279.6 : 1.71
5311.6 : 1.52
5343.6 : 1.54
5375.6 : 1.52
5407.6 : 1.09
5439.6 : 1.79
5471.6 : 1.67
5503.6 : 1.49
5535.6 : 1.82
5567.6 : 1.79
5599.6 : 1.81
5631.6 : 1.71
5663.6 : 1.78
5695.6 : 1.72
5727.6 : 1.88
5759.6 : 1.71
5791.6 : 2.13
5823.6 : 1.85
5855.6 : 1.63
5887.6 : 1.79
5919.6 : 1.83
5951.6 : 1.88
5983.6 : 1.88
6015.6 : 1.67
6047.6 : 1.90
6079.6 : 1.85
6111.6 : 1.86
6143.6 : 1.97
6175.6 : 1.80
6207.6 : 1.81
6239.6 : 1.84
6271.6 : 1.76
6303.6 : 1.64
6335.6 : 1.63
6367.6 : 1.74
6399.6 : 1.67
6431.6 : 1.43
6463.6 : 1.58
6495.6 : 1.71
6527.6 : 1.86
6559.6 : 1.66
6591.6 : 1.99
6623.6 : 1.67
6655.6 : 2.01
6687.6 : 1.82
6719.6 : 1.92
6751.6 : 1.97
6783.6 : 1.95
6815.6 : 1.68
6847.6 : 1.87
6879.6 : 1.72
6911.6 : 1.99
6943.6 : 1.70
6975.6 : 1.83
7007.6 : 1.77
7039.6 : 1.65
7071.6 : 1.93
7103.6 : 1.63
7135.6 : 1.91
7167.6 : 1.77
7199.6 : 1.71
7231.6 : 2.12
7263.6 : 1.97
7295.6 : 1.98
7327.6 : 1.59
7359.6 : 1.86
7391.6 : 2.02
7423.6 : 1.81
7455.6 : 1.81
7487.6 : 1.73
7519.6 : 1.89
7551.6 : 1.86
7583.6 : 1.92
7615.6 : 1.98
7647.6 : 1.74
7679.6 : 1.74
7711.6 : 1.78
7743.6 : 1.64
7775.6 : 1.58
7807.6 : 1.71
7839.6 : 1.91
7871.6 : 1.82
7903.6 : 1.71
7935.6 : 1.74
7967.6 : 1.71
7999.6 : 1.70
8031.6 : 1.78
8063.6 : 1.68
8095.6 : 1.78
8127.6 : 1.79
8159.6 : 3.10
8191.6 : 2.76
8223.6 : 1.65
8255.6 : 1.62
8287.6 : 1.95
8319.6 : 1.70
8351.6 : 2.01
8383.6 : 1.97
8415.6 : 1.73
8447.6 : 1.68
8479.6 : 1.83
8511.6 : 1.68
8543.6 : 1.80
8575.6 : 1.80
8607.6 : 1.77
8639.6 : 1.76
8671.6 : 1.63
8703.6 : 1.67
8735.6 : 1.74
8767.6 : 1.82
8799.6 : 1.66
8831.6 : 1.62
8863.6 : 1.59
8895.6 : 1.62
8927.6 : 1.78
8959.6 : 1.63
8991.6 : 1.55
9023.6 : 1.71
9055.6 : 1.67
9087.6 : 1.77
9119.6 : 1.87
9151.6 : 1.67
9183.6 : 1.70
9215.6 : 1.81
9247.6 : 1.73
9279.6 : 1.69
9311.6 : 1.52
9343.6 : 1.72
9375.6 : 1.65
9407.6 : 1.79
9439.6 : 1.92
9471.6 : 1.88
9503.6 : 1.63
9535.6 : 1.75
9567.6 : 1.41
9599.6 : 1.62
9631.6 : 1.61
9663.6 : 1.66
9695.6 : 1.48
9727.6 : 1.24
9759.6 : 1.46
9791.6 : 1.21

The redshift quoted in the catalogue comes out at 0.244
